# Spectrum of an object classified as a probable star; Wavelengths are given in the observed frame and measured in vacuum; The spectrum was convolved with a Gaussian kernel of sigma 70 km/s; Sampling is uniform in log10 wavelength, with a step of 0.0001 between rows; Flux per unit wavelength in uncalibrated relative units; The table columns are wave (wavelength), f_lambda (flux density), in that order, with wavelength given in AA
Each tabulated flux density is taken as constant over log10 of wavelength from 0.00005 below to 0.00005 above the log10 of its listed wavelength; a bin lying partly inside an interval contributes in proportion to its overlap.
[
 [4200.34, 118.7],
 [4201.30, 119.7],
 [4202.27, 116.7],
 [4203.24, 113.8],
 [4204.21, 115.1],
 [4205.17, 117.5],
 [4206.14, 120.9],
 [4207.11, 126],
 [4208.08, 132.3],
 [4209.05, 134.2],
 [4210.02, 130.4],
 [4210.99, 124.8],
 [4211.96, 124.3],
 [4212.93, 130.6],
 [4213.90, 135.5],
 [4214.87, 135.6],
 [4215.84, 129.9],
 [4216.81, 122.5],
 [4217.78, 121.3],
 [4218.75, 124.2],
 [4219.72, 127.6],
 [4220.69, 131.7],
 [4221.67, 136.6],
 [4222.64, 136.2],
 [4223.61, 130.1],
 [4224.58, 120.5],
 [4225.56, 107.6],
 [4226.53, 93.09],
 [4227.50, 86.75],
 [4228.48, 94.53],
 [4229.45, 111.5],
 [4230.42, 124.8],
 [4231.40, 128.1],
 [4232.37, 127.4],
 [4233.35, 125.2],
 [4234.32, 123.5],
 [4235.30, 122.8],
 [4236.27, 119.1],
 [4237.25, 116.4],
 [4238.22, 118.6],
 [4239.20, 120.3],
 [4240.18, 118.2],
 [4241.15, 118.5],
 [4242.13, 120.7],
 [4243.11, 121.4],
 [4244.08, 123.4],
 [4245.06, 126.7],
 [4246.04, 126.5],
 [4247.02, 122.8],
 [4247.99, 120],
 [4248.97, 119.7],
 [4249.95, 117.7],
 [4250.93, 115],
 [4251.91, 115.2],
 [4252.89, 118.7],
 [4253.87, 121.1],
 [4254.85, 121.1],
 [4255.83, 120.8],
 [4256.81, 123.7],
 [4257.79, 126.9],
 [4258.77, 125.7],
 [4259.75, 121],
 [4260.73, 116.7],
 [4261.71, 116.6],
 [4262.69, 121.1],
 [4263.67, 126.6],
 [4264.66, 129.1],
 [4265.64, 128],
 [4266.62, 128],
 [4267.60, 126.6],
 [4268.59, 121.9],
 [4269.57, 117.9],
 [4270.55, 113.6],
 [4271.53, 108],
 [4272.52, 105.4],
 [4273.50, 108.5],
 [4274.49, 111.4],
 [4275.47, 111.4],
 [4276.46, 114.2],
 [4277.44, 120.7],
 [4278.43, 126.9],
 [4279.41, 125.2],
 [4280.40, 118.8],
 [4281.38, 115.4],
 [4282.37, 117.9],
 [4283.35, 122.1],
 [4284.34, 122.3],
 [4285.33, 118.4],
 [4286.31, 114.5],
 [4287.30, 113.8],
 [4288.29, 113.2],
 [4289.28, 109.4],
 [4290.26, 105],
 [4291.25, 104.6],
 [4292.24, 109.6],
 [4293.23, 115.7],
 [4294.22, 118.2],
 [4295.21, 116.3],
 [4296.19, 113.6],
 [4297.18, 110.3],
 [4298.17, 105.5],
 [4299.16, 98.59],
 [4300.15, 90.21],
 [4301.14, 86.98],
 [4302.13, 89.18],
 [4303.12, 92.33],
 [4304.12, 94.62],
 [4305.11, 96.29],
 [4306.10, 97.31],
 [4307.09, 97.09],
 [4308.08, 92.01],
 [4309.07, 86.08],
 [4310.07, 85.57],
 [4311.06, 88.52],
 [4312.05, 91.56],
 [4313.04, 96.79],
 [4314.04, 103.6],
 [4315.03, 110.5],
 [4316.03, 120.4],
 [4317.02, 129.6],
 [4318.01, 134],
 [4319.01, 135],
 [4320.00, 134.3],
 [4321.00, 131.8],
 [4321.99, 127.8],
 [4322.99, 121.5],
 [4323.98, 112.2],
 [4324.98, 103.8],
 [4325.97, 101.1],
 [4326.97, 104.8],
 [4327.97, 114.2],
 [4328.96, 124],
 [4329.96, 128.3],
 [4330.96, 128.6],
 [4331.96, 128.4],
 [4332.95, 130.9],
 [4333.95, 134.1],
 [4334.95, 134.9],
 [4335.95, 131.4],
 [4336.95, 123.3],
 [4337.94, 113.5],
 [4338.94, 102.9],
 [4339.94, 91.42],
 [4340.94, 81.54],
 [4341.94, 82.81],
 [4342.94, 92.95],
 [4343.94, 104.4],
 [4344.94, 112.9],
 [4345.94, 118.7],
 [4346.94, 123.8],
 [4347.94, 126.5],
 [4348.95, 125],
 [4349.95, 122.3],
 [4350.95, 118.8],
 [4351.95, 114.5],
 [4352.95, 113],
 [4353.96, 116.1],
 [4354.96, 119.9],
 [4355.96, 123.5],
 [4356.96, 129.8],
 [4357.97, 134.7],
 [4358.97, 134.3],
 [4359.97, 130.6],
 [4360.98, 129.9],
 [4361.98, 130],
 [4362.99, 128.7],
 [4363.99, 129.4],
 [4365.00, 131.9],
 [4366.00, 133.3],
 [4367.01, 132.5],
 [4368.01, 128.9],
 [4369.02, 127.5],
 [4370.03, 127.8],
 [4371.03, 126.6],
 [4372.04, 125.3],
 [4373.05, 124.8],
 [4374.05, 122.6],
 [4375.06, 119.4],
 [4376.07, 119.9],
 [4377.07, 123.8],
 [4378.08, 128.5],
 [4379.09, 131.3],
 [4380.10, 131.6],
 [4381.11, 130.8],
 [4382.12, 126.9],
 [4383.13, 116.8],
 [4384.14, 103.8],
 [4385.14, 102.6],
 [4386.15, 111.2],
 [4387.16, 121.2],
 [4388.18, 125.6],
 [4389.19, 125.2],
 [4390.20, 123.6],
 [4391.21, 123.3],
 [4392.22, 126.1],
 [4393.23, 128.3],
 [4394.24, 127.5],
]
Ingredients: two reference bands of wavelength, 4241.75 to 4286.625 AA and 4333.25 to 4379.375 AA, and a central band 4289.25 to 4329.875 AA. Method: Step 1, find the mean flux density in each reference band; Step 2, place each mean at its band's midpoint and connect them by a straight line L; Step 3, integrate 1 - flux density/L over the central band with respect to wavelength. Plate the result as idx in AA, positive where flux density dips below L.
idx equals 4.4 AA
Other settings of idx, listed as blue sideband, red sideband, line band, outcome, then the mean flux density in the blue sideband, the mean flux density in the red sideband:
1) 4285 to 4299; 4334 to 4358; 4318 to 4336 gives -1.6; 112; 115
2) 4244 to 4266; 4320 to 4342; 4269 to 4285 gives 0.6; 122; 117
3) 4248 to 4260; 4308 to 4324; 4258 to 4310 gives 2.3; 120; 112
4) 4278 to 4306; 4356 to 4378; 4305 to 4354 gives 2.4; 109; 128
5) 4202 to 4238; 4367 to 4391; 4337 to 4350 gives 1.6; 122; 123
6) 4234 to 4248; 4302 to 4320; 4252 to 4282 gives -1.3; 121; 103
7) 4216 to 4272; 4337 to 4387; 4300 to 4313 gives 3.1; 121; 120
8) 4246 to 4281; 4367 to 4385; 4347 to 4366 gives -0.3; 120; 124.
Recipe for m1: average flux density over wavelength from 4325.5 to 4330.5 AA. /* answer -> 115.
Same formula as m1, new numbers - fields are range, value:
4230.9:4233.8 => 127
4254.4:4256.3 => 121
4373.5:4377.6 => 122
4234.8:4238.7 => 119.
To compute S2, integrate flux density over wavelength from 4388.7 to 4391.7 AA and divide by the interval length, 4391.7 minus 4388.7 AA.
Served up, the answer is 124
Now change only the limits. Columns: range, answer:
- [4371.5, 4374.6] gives 124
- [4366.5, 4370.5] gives 129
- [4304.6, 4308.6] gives 95.8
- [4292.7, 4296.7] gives 116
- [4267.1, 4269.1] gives 124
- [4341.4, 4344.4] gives 93.1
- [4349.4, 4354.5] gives 117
